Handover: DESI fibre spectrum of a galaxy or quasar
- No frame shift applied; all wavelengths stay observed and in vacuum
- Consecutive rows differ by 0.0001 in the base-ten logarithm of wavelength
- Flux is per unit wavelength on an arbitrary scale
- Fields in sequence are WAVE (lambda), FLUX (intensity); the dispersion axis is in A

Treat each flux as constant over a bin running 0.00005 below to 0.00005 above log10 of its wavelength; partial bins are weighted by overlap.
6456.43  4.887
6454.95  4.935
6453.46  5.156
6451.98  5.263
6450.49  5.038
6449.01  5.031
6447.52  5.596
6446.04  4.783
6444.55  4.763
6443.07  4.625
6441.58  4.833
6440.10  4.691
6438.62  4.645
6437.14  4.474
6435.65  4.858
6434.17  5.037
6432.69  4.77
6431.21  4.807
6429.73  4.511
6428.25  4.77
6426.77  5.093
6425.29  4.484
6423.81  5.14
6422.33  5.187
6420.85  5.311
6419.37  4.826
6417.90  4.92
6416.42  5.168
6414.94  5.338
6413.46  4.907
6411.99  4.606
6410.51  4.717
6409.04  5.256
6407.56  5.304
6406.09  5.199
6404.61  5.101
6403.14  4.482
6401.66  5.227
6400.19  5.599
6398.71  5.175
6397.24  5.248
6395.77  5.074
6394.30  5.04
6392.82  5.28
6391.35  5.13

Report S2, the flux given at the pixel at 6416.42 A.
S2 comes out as 5.168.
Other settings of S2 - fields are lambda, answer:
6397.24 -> 5.248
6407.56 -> 5.304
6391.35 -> 5.13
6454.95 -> 4.935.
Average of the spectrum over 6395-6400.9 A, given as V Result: 5.27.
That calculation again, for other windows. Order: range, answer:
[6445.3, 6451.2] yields 5.12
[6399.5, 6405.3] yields 5.1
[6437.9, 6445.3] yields 4.71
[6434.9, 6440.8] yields 4.67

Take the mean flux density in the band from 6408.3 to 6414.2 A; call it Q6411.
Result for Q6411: 4.88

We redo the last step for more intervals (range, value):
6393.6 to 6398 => 5.13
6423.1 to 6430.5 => 4.8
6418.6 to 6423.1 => 5.11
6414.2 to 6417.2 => 5.24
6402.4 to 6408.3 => 5.02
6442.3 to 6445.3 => 4.68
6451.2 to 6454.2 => 5.21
